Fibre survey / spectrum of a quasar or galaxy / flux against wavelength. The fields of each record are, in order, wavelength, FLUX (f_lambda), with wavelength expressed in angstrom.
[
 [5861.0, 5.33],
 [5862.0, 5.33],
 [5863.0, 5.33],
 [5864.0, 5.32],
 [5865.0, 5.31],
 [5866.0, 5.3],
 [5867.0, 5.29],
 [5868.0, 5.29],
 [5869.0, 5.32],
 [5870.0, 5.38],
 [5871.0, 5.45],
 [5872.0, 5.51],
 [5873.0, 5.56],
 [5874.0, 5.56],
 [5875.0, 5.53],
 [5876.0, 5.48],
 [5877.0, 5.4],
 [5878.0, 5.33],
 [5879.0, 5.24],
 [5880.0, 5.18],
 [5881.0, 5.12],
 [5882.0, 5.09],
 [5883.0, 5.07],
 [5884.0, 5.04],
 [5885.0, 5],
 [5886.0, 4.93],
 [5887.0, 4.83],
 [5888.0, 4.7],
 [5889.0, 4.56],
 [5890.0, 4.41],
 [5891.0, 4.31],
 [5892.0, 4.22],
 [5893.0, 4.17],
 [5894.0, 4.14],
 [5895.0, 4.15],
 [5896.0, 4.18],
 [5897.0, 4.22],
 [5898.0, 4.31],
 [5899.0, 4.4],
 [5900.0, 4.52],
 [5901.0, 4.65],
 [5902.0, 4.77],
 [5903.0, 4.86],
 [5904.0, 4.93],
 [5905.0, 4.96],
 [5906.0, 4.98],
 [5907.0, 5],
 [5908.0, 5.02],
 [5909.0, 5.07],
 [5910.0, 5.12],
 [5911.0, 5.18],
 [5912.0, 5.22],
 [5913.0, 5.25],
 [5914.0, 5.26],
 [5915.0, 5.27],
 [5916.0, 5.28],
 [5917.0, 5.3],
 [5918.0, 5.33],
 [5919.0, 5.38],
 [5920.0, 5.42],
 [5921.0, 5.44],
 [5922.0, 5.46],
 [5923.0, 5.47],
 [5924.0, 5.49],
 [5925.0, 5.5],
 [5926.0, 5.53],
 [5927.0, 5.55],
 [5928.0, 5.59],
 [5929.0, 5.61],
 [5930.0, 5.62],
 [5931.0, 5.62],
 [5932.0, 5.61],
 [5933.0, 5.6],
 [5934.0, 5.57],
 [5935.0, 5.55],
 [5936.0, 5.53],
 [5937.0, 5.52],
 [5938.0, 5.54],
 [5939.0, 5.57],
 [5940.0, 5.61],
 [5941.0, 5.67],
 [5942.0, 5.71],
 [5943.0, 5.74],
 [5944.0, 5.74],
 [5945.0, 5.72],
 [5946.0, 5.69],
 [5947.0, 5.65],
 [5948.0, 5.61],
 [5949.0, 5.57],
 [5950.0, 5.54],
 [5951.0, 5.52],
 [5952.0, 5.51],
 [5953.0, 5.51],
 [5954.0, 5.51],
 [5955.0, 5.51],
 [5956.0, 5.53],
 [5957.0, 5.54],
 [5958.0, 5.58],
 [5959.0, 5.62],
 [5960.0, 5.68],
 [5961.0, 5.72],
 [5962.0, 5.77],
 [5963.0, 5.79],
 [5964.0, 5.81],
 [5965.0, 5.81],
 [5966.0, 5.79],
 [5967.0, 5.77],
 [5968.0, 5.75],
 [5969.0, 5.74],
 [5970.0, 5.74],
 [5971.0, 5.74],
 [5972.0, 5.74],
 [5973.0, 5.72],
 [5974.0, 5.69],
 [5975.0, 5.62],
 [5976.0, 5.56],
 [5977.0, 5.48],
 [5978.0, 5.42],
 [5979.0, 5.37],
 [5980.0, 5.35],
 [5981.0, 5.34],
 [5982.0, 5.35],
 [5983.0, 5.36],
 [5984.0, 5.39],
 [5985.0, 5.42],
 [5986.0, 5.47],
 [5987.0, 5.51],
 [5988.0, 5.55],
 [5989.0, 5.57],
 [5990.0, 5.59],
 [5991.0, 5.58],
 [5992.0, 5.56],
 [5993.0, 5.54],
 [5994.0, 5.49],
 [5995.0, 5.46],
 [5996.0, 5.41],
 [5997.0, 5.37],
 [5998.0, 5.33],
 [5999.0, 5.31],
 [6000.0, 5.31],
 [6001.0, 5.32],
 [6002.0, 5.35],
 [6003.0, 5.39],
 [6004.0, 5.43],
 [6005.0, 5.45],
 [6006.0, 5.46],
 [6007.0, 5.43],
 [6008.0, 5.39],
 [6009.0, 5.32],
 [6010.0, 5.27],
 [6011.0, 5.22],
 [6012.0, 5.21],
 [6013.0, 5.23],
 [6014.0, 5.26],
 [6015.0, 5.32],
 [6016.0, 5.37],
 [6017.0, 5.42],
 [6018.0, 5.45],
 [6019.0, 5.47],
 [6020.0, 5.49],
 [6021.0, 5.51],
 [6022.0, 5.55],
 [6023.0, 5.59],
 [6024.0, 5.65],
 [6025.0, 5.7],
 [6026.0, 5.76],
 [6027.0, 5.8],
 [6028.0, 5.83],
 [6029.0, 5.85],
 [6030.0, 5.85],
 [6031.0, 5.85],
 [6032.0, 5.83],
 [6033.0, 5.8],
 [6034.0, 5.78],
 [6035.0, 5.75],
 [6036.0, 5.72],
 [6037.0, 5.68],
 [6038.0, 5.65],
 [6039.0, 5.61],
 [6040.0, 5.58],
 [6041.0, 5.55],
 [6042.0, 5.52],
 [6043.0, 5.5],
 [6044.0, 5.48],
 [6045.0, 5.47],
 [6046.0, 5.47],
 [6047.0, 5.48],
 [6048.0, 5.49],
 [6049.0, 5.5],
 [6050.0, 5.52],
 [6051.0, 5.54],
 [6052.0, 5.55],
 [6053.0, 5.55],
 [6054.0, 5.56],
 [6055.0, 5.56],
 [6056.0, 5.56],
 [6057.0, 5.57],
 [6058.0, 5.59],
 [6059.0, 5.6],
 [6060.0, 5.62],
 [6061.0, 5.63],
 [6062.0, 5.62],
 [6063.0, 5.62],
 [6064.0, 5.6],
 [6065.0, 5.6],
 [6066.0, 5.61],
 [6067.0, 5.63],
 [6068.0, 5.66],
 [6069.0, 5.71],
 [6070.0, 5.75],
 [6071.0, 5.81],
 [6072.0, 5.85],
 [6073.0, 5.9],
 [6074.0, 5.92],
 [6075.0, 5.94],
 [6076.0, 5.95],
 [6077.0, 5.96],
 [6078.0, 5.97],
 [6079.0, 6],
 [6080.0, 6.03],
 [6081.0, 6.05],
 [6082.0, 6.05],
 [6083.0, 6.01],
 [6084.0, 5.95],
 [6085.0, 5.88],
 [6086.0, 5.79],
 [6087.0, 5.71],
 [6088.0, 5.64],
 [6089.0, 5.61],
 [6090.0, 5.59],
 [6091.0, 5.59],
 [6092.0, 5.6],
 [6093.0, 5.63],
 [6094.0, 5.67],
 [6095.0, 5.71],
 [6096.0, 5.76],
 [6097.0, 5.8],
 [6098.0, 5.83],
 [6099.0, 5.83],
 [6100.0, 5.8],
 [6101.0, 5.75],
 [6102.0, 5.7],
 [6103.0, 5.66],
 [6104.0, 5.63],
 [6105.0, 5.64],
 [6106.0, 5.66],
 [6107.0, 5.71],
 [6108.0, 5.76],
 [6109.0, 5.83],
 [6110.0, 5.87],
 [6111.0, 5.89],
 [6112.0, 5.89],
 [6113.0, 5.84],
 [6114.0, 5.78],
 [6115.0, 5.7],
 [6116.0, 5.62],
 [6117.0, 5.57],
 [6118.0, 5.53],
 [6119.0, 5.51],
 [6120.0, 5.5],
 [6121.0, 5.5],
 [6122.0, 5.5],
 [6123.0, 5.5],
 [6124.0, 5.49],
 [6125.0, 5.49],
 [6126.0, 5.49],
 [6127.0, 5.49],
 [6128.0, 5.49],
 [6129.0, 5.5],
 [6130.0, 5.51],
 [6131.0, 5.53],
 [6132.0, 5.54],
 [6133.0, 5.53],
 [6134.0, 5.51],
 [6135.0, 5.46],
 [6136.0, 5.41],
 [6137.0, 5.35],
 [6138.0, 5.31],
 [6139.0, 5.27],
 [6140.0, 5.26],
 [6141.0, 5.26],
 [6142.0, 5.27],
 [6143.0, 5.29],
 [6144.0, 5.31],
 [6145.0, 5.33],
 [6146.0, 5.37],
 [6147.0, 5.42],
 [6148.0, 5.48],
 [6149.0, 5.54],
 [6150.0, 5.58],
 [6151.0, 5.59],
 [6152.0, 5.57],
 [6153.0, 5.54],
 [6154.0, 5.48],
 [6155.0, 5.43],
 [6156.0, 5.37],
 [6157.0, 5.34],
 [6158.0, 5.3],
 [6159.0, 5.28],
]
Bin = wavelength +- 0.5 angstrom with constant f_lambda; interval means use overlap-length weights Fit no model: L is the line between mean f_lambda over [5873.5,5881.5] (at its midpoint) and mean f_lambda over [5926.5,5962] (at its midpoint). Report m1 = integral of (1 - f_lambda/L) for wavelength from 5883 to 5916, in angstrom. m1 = 4.2 angstrom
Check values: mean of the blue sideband 5.36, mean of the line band 4.75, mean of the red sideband 5.6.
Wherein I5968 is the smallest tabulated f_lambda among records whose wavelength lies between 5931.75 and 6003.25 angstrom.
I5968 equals 5.31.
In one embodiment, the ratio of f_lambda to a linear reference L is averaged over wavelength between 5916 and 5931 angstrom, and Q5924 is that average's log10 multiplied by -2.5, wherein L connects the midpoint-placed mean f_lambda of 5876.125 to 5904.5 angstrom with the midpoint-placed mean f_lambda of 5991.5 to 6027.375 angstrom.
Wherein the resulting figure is -0.12 mag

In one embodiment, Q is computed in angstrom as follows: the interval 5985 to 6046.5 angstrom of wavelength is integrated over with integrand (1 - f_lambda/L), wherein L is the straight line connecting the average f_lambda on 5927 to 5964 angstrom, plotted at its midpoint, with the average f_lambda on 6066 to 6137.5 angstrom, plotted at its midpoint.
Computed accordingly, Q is 1.5 angstrom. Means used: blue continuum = 5.61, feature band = 5.52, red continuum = 5.7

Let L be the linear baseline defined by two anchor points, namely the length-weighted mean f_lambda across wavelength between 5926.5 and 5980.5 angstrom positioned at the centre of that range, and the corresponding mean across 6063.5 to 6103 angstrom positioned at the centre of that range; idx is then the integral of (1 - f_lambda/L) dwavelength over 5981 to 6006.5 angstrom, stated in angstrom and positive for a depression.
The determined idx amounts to 1.1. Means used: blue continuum 5.62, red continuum 5.79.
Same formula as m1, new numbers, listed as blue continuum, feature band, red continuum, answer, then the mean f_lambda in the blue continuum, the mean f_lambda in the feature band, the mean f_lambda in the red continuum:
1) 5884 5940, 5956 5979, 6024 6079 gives -1.6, 5.07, 5.68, 5.68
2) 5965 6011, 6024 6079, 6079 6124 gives -0.5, 5.49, 5.68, 5.73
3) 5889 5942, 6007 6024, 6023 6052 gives 0.5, 5.11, 5.39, 5.65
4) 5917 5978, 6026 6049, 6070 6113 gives 0.3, 5.6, 5.66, 5.81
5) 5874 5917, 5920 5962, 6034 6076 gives -4.0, 4.88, 5.58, 5.63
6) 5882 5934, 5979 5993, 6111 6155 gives -0.8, 5.02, 5.46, 5.49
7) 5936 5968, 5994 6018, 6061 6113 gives 1.4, 5.64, 5.35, 5.78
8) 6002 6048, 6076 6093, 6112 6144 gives -1.0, 5.54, 5.84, 5.49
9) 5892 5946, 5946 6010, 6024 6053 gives -1.4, 5.2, 5.53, 5.65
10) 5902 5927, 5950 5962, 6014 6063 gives -0.5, 5.24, 5.57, 5.6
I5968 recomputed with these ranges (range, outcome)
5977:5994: 5.34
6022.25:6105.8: 5.47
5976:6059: 5.21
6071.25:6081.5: 5.85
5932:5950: 5.52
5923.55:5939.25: 5.49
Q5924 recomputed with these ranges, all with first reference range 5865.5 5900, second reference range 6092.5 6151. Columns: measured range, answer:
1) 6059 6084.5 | -0.073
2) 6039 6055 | -0.031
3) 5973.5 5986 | -0.053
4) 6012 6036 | -0.060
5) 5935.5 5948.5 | -0.112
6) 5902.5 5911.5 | -0.005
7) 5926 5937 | -0.107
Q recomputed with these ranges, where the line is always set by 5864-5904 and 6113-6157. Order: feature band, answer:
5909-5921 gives -0.68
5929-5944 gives -1.70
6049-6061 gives -0.61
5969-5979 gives -0.99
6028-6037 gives -0.94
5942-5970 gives -3.19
